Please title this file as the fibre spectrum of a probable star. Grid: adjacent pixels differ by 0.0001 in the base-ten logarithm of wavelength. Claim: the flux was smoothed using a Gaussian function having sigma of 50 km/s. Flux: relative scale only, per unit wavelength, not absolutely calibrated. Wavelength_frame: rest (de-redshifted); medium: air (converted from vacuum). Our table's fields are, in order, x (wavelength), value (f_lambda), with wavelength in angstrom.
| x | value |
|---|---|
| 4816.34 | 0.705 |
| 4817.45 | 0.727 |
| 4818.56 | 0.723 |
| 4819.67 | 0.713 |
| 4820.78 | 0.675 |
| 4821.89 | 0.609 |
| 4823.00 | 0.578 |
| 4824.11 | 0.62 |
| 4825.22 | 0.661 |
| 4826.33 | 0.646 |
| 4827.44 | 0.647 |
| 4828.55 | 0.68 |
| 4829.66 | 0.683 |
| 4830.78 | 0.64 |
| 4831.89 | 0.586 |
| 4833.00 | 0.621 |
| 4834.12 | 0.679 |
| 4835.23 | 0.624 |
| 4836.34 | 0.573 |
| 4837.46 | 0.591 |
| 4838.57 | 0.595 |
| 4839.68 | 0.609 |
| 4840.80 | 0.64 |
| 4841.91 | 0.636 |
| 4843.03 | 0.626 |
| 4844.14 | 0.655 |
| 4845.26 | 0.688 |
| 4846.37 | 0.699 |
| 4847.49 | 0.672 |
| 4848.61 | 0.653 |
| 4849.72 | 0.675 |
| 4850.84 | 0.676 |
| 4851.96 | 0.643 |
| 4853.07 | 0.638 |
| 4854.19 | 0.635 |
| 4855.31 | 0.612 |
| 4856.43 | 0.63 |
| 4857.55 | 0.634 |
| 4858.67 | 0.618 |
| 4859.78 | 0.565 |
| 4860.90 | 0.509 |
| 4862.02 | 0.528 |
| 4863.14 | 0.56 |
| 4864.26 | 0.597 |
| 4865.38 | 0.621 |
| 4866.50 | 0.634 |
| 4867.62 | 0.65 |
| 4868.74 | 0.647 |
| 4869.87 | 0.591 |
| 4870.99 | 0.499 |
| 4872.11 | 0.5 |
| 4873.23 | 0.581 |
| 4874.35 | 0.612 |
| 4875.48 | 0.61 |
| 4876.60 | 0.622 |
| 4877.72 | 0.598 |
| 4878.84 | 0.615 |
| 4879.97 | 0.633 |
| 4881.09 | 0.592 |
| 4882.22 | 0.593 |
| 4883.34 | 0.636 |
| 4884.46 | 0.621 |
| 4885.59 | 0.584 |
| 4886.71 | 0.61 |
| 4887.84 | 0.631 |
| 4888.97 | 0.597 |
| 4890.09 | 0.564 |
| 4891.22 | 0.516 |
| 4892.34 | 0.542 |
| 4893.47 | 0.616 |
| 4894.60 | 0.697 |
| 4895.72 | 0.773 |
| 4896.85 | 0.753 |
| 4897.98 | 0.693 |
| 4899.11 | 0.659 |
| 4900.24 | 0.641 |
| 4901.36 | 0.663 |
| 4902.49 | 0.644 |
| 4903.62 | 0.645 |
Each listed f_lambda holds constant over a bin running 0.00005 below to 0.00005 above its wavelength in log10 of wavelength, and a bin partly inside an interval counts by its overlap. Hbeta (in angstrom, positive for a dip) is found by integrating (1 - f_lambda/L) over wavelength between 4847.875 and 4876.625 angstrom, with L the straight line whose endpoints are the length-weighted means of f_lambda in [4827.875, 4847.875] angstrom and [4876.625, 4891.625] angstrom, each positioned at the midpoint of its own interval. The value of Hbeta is 0.6 angstrom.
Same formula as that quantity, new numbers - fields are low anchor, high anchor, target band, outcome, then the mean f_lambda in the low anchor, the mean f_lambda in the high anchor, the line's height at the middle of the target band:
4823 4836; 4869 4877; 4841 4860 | -1.15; 0.64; 0.575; 0.609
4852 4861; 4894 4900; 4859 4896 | 3.67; 0.613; 0.71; 0.663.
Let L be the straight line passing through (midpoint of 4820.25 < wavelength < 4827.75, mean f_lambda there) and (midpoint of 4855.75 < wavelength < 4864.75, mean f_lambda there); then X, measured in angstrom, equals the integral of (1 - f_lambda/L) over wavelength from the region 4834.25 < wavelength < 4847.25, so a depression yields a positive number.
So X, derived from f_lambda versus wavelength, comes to -0.5 angstrom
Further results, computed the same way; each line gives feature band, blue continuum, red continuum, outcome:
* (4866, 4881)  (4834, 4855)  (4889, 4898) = 0.96 angstrom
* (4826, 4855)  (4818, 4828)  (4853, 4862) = -0.81 angstrom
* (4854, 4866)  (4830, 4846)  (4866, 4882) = 0.38 angstrom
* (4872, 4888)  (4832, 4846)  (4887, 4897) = 0.56 angstrom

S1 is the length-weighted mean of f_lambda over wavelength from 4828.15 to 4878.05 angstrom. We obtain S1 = 0.618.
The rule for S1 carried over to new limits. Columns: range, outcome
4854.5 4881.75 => 0.594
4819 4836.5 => 0.642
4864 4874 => 0.591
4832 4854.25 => 0.641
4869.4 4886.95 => 0.594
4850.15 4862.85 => 0.608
